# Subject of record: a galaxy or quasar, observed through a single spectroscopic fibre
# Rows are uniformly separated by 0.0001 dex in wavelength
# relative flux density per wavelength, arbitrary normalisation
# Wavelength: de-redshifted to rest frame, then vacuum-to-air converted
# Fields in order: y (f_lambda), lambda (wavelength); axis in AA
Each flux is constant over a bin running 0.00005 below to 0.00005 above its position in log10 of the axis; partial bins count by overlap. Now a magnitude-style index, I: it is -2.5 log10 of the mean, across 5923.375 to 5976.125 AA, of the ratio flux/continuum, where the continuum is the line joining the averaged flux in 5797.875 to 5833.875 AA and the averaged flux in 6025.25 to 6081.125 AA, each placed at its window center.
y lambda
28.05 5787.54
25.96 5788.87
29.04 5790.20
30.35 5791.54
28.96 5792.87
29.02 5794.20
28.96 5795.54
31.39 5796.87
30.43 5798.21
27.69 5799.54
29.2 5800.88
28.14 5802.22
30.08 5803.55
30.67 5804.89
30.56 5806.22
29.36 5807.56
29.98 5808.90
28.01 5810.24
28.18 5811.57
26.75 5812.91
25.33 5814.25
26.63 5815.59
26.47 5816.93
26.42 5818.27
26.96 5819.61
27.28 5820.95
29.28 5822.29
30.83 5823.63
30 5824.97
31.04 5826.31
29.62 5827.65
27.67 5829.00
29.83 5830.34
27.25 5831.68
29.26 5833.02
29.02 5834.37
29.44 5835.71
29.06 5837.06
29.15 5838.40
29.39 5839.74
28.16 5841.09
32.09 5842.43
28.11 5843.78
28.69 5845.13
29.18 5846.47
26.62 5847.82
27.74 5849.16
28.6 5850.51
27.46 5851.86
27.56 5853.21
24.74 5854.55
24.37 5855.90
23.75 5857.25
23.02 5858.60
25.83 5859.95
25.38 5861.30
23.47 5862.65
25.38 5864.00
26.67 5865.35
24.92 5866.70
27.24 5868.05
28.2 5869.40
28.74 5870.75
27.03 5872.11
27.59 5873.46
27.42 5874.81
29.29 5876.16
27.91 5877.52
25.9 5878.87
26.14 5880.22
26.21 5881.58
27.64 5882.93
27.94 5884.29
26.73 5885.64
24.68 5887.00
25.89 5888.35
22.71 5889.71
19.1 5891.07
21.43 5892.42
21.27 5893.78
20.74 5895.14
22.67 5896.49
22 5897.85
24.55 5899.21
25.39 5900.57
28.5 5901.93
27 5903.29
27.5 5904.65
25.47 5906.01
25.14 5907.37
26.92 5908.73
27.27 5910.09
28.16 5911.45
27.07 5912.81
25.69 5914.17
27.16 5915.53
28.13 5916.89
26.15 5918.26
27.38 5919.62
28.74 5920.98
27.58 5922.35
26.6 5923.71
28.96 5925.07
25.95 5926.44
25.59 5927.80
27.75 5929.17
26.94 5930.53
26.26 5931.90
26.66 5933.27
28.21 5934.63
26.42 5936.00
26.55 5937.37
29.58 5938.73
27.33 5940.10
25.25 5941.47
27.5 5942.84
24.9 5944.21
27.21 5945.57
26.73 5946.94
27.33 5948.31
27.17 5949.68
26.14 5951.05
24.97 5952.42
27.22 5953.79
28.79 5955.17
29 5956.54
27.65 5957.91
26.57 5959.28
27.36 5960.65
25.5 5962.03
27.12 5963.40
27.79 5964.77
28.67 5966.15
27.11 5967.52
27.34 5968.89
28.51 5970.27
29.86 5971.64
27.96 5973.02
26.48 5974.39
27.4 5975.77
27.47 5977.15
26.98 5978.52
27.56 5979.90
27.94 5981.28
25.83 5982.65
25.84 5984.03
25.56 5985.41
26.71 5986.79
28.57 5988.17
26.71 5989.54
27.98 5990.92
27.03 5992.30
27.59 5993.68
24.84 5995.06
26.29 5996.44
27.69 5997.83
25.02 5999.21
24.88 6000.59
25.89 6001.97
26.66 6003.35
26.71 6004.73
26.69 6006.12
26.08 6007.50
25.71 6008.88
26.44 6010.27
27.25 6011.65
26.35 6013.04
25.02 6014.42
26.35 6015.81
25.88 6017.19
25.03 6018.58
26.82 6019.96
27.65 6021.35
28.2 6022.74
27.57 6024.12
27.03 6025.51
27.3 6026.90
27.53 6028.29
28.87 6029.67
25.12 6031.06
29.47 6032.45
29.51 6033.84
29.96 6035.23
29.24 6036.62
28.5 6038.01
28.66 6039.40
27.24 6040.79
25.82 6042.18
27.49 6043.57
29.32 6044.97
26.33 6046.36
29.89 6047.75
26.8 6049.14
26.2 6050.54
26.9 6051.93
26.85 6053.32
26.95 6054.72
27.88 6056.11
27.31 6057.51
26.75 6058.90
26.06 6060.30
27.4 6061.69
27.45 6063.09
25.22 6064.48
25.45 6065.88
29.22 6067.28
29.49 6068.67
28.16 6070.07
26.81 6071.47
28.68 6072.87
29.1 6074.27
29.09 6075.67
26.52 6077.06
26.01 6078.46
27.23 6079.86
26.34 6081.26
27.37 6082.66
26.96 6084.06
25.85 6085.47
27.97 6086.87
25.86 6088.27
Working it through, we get 0.03 mag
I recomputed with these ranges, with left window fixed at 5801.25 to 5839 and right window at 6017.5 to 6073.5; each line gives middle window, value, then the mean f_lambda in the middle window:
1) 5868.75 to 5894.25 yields 0.10 mag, 25.9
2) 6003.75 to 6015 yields 0.06 mag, 26.3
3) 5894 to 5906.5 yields 0.15 mag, 24.7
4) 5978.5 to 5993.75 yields 0.03 mag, 27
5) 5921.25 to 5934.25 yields 0.04 mag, 27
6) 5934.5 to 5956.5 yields 0.04 mag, 27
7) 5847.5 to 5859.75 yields 0.10 mag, 26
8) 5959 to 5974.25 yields 0.01 mag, 27.6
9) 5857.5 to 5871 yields 0.11 mag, 25.7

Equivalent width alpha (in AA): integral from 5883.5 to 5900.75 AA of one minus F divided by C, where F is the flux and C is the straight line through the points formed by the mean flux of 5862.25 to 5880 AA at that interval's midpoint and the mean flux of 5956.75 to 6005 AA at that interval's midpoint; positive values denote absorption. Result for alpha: 2.3 AA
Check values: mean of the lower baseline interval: 26.9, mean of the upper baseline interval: 27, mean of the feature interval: 23.4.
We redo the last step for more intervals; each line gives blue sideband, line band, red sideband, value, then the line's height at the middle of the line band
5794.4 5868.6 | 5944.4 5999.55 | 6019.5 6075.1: 1.27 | 27.8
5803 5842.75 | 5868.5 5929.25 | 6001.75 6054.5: 4.47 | 28.2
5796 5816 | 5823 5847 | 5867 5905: -1.43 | 27.7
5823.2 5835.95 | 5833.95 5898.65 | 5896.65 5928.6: 4.34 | 28.1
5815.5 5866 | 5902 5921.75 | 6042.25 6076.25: 0.42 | 27.6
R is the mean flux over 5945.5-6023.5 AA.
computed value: 26.9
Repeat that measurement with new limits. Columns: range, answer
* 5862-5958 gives 26.4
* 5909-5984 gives 27.2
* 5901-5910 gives 26.7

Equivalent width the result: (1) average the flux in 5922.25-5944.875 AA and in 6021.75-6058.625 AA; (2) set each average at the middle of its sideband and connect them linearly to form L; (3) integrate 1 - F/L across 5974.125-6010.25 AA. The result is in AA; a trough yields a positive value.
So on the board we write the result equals 1.0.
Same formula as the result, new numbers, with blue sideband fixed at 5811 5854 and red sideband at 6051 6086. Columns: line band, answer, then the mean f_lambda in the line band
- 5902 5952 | 1.7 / 27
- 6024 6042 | -0.5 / 28.1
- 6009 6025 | 0.5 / 26.6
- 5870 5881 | 0.3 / 27.5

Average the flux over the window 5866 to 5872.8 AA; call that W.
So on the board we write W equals 27.2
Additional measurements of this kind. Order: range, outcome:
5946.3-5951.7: 26.8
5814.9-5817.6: 26.5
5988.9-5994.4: 27.3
